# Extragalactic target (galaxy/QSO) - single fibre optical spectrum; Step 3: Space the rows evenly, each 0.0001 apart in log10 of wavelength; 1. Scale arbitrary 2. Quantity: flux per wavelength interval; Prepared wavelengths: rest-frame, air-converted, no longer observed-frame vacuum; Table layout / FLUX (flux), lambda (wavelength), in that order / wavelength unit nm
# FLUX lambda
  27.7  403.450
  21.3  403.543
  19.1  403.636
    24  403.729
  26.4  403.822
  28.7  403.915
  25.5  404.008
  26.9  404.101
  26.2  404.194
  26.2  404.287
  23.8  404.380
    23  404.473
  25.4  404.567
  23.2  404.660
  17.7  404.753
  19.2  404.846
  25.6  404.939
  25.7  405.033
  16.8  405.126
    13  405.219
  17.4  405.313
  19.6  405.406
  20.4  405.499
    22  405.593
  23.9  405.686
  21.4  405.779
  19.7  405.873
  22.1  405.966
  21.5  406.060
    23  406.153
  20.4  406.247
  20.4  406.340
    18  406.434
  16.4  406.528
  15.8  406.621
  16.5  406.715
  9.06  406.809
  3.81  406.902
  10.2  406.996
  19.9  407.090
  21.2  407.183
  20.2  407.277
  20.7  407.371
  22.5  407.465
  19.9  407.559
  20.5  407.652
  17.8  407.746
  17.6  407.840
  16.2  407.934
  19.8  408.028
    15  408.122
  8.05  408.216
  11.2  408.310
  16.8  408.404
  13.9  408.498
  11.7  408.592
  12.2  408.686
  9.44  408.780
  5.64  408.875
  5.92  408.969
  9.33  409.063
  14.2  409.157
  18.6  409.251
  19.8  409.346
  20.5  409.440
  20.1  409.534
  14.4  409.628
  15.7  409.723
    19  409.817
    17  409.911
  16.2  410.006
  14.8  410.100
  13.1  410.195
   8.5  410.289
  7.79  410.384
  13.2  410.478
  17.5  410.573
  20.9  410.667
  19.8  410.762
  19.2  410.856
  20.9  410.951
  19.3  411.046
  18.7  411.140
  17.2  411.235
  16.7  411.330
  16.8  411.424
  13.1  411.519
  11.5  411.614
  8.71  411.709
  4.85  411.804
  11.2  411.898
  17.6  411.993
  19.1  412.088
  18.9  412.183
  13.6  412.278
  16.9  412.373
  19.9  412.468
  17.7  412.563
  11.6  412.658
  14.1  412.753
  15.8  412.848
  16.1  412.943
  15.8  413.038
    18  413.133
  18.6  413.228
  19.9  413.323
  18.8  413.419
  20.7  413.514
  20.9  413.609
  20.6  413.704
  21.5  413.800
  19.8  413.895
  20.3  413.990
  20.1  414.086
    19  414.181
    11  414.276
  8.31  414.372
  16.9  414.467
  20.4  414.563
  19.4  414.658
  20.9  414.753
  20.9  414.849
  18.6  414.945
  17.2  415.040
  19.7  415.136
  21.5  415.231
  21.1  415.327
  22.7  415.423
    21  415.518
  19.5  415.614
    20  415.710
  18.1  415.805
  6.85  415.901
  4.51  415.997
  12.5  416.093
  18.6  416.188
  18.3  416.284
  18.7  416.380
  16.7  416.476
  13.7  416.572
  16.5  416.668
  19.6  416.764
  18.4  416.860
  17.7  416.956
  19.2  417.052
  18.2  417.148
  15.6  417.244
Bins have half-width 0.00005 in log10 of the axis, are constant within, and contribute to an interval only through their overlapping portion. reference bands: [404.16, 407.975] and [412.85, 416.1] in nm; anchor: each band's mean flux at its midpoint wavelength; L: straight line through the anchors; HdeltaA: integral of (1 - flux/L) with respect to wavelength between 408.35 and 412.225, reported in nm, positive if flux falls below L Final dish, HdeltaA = 0.81 nm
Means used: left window 19.6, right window 18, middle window 14.9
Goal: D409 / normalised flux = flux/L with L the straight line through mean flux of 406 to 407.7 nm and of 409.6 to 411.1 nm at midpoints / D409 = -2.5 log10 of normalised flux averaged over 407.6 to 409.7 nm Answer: 0.168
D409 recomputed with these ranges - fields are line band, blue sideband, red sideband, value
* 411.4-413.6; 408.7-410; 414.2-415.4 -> 0.07 mag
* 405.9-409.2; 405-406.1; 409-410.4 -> 0.15 mag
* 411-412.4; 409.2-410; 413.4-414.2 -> 0.27 mag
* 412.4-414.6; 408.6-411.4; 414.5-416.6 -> -0.05 mag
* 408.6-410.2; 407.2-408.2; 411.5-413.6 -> 0.22 mag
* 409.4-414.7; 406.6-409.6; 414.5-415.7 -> 0.09 mag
